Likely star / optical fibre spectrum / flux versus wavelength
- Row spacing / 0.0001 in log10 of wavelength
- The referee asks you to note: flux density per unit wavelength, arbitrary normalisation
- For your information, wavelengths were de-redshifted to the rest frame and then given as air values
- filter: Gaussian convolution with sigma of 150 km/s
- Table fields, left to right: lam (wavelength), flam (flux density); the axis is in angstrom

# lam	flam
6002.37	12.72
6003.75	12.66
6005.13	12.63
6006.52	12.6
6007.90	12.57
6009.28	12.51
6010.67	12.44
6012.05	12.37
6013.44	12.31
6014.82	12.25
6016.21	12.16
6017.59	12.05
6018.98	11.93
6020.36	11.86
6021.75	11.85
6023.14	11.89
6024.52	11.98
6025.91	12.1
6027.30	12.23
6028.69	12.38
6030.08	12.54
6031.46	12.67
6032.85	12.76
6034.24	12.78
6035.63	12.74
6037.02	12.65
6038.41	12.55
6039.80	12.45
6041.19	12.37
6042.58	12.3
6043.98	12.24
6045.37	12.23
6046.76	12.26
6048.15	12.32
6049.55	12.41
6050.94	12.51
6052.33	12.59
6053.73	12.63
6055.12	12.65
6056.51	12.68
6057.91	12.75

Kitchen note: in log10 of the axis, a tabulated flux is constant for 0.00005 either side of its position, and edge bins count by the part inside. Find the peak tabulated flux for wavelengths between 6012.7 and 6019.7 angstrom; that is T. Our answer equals 12.31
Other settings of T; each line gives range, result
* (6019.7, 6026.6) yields 12.1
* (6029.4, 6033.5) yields 12.76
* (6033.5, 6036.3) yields 12.78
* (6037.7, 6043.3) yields 12.55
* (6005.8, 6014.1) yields 12.6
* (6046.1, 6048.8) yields 12.32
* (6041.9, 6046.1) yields 12.3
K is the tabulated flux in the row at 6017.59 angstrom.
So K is 12.05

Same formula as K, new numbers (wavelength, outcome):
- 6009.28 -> 12.51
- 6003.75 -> 12.66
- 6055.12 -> 12.65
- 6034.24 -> 12.78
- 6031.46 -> 12.67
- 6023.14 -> 11.89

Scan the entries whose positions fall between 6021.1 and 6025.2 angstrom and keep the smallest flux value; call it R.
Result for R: 11.85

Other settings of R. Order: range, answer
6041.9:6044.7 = 12.24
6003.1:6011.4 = 12.44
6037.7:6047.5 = 12.23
